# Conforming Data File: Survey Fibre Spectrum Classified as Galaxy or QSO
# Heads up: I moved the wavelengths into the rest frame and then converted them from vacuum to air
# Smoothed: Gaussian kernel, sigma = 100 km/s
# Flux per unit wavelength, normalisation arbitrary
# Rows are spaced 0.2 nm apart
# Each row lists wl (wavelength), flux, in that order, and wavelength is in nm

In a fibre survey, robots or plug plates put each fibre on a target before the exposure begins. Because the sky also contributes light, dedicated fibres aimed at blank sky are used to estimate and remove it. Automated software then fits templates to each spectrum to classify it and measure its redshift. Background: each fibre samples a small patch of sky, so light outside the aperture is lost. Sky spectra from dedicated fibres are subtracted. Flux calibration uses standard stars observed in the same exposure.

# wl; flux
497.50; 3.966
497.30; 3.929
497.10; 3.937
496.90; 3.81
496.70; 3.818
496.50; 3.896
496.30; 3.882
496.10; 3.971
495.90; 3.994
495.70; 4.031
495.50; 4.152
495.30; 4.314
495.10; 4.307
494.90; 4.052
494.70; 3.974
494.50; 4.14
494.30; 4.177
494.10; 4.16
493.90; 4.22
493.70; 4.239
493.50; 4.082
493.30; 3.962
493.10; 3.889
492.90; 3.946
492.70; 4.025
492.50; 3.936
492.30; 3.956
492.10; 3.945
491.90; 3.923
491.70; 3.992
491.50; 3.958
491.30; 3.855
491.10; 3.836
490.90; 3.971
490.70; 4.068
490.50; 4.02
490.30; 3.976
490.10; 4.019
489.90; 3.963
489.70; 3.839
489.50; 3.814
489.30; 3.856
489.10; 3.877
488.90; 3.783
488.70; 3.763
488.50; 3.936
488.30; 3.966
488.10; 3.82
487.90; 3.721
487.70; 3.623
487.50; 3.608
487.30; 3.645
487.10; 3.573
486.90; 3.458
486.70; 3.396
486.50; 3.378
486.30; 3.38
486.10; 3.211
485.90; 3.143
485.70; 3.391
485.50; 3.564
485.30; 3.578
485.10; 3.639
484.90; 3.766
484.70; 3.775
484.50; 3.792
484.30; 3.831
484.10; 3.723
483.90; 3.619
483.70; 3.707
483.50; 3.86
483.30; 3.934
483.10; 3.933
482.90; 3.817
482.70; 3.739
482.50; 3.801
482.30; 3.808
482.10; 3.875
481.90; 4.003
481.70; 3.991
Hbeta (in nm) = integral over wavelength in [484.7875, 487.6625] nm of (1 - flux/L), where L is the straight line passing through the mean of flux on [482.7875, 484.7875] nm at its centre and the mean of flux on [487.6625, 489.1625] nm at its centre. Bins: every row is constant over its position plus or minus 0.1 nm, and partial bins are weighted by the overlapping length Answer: 0.244 nm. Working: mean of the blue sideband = 3.8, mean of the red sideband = 3.82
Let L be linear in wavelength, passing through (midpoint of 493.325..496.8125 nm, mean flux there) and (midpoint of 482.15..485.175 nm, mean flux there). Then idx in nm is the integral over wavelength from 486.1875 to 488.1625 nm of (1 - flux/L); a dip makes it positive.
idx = 0.165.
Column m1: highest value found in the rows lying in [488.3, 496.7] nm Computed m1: 4.314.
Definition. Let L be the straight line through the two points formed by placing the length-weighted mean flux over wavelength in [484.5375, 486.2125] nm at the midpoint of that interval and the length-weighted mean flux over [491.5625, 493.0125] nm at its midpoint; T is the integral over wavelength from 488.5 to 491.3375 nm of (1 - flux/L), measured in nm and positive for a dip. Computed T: -0.07 nm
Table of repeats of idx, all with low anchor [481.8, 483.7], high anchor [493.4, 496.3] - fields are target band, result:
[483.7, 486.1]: 0.18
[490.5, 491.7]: 0.03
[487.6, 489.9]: 0.09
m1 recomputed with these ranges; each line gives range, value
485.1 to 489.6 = 3.966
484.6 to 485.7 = 3.775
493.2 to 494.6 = 4.239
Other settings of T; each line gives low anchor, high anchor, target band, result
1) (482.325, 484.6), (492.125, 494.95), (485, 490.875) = 0.33 nm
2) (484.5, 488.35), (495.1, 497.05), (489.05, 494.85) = -0.27 nm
